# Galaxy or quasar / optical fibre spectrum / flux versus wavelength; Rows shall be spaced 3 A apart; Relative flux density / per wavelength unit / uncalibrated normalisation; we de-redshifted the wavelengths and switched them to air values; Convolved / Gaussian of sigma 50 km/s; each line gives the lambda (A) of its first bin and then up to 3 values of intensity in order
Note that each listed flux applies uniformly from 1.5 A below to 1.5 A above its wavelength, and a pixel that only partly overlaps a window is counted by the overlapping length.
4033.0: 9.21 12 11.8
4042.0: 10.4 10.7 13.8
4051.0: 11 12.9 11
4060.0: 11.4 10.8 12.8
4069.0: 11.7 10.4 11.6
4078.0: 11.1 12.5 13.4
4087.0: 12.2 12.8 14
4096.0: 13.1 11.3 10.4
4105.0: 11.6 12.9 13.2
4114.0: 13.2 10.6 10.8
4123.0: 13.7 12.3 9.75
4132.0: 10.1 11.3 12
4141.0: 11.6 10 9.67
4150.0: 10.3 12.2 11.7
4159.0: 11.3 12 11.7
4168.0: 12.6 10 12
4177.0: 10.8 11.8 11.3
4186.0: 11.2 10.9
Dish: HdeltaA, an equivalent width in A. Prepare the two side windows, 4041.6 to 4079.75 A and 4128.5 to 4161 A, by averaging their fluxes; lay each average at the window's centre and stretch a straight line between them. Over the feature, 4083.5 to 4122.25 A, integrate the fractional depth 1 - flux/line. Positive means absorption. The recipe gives -3.5 A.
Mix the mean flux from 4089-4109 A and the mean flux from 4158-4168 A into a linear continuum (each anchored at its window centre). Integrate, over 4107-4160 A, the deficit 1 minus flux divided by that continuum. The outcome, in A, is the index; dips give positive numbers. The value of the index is 2.5 A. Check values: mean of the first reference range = 12.3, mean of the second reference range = 11.8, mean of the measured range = 11.5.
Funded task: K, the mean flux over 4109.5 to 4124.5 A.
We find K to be 12.3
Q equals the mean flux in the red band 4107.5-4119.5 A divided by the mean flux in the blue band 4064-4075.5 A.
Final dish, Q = 1.06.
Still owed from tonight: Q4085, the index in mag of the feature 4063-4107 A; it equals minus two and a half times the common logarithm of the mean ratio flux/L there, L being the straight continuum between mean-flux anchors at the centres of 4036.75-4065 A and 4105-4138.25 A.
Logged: -0.03 mag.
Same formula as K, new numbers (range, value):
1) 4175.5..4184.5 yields 11.3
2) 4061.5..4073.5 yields 11.4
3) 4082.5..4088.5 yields 12.8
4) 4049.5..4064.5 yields 11.4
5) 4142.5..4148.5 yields 9.83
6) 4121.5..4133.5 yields 11.5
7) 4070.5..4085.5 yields 11.8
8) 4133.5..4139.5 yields 11.7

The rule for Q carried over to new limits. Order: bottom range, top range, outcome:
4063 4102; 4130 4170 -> 0.93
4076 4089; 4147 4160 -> 0.91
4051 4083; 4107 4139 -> 1.01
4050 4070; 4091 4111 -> 1.05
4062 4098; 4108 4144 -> 0.96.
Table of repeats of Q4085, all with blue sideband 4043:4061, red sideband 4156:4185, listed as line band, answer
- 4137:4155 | 0.06 mag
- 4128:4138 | 0.09 mag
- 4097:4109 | 0.01 mag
